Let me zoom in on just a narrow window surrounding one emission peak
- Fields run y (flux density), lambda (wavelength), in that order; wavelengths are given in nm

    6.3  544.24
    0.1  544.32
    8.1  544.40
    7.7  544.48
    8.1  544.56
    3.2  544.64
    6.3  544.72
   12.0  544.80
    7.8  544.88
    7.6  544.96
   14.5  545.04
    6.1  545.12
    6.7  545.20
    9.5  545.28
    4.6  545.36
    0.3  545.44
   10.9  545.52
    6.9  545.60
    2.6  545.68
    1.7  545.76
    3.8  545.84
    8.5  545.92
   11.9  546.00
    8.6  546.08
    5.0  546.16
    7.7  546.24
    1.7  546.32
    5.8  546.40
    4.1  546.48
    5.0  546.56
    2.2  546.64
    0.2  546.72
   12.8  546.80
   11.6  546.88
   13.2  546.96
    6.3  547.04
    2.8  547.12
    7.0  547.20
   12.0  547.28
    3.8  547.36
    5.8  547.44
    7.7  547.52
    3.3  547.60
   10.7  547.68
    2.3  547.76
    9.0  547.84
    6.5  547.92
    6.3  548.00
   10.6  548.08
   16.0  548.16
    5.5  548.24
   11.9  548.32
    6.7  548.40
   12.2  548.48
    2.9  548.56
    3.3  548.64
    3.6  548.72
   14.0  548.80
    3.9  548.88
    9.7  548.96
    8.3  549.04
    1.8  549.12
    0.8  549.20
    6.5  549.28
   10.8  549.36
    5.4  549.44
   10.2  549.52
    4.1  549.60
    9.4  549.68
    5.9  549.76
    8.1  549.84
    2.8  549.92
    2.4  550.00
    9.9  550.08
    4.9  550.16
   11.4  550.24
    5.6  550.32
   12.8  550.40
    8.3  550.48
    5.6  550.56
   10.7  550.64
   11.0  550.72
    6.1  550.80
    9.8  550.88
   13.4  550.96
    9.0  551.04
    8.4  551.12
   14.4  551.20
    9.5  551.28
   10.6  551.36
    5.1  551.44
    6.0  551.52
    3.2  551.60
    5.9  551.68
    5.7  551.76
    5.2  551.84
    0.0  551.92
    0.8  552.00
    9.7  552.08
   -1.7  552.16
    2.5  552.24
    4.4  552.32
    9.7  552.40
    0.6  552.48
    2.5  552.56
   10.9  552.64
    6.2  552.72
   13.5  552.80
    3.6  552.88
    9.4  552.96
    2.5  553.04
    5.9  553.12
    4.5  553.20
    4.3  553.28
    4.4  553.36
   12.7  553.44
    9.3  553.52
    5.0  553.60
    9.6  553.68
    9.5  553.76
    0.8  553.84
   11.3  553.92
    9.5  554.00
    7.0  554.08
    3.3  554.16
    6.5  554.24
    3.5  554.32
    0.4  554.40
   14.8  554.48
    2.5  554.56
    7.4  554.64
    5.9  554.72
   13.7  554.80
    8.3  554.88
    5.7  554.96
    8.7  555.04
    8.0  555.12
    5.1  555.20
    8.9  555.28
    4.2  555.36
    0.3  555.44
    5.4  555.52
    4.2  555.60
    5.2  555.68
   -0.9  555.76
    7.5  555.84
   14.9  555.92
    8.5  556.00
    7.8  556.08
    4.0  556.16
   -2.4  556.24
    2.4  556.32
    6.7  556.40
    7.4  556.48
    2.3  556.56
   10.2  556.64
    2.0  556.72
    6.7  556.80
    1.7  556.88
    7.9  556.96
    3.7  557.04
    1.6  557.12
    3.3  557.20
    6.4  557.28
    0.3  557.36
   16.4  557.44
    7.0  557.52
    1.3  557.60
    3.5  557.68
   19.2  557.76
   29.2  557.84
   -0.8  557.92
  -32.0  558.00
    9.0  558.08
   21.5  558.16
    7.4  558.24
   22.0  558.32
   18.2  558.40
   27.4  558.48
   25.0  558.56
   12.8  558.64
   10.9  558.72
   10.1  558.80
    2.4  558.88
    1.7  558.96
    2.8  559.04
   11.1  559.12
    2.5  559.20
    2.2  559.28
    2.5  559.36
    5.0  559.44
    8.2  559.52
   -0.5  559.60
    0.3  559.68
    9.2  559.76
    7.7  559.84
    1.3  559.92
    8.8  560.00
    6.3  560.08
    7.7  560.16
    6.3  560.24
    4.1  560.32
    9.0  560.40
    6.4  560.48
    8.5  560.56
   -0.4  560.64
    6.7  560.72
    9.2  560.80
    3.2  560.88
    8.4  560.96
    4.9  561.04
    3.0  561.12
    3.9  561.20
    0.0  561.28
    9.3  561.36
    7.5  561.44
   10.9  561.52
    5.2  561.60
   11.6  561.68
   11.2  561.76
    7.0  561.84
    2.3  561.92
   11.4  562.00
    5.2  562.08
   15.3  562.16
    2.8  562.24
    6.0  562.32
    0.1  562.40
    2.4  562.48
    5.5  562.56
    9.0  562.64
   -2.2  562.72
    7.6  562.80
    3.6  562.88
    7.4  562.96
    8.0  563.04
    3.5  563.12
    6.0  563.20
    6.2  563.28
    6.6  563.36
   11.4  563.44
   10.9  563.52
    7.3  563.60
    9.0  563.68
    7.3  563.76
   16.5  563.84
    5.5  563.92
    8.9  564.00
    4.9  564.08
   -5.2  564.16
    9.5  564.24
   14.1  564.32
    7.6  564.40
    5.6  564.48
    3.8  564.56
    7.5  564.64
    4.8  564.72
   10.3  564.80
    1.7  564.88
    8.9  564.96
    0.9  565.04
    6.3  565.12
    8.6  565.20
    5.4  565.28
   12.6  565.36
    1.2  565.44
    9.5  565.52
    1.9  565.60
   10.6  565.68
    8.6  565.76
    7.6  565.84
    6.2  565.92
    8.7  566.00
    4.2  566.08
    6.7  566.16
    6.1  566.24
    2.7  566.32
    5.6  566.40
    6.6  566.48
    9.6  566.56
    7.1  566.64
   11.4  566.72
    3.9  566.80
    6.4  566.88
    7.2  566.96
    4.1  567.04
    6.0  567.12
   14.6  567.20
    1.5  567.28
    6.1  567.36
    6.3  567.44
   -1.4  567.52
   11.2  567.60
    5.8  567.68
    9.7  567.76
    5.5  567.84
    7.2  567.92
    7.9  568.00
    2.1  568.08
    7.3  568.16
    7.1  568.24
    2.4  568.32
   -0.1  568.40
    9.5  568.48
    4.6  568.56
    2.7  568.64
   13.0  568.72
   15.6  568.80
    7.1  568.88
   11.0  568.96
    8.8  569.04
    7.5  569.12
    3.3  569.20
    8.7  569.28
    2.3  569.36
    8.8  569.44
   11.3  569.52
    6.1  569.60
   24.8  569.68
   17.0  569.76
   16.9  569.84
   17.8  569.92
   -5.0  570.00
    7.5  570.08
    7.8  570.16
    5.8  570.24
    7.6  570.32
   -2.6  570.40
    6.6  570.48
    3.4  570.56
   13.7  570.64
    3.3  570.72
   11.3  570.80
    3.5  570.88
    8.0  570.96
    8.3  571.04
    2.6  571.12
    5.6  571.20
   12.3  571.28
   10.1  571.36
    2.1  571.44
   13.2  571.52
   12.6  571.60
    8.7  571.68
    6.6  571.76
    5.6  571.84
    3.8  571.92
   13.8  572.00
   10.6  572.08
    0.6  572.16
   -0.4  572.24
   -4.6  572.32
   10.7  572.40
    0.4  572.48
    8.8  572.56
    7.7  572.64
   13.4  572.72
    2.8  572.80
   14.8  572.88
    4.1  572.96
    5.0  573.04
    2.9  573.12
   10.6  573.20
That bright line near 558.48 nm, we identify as Hbeta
